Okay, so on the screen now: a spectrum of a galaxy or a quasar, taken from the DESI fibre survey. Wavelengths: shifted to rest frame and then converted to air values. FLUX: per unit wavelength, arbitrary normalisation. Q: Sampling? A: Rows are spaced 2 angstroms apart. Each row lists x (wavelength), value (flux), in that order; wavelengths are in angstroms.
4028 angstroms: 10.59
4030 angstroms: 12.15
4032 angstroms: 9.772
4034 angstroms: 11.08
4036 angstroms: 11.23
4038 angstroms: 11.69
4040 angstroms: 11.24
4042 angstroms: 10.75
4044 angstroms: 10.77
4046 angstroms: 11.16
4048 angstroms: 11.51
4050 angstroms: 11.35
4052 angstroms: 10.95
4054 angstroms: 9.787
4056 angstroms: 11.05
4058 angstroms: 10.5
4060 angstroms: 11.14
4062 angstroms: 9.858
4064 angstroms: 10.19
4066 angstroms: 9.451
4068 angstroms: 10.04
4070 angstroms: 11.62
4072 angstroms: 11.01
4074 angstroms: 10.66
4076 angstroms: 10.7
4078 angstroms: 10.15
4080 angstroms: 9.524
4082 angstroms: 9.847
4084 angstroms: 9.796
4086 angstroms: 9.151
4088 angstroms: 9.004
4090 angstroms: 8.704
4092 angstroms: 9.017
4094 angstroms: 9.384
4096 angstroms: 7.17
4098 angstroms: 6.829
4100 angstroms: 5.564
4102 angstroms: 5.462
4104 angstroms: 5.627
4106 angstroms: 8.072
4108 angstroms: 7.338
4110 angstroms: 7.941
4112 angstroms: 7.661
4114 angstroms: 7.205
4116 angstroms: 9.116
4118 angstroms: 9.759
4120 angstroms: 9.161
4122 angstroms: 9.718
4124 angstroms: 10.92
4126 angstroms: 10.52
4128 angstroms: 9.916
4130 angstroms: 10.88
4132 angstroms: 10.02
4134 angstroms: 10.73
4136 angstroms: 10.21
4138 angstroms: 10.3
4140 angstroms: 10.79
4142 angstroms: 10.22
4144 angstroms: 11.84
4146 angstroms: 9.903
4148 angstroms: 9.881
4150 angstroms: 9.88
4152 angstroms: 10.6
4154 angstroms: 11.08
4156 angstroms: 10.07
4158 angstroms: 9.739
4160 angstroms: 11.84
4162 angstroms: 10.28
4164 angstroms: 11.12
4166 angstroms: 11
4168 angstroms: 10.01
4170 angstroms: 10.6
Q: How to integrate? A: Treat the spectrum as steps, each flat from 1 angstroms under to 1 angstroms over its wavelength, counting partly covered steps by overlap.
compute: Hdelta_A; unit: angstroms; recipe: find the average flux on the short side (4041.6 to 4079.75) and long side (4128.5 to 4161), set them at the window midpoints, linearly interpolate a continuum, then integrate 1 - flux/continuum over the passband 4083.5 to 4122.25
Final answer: 9.3 angstroms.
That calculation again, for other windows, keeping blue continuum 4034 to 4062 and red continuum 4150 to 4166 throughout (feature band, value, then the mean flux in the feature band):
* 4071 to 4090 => 1.7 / 9.92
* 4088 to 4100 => 3.1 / 8.06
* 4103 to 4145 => 5.1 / 9.43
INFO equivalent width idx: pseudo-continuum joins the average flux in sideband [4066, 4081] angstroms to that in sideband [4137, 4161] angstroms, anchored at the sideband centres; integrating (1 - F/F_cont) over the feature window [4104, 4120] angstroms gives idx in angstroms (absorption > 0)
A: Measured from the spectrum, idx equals 3.7 angstroms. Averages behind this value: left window 10.5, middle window 8.06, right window 10.5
